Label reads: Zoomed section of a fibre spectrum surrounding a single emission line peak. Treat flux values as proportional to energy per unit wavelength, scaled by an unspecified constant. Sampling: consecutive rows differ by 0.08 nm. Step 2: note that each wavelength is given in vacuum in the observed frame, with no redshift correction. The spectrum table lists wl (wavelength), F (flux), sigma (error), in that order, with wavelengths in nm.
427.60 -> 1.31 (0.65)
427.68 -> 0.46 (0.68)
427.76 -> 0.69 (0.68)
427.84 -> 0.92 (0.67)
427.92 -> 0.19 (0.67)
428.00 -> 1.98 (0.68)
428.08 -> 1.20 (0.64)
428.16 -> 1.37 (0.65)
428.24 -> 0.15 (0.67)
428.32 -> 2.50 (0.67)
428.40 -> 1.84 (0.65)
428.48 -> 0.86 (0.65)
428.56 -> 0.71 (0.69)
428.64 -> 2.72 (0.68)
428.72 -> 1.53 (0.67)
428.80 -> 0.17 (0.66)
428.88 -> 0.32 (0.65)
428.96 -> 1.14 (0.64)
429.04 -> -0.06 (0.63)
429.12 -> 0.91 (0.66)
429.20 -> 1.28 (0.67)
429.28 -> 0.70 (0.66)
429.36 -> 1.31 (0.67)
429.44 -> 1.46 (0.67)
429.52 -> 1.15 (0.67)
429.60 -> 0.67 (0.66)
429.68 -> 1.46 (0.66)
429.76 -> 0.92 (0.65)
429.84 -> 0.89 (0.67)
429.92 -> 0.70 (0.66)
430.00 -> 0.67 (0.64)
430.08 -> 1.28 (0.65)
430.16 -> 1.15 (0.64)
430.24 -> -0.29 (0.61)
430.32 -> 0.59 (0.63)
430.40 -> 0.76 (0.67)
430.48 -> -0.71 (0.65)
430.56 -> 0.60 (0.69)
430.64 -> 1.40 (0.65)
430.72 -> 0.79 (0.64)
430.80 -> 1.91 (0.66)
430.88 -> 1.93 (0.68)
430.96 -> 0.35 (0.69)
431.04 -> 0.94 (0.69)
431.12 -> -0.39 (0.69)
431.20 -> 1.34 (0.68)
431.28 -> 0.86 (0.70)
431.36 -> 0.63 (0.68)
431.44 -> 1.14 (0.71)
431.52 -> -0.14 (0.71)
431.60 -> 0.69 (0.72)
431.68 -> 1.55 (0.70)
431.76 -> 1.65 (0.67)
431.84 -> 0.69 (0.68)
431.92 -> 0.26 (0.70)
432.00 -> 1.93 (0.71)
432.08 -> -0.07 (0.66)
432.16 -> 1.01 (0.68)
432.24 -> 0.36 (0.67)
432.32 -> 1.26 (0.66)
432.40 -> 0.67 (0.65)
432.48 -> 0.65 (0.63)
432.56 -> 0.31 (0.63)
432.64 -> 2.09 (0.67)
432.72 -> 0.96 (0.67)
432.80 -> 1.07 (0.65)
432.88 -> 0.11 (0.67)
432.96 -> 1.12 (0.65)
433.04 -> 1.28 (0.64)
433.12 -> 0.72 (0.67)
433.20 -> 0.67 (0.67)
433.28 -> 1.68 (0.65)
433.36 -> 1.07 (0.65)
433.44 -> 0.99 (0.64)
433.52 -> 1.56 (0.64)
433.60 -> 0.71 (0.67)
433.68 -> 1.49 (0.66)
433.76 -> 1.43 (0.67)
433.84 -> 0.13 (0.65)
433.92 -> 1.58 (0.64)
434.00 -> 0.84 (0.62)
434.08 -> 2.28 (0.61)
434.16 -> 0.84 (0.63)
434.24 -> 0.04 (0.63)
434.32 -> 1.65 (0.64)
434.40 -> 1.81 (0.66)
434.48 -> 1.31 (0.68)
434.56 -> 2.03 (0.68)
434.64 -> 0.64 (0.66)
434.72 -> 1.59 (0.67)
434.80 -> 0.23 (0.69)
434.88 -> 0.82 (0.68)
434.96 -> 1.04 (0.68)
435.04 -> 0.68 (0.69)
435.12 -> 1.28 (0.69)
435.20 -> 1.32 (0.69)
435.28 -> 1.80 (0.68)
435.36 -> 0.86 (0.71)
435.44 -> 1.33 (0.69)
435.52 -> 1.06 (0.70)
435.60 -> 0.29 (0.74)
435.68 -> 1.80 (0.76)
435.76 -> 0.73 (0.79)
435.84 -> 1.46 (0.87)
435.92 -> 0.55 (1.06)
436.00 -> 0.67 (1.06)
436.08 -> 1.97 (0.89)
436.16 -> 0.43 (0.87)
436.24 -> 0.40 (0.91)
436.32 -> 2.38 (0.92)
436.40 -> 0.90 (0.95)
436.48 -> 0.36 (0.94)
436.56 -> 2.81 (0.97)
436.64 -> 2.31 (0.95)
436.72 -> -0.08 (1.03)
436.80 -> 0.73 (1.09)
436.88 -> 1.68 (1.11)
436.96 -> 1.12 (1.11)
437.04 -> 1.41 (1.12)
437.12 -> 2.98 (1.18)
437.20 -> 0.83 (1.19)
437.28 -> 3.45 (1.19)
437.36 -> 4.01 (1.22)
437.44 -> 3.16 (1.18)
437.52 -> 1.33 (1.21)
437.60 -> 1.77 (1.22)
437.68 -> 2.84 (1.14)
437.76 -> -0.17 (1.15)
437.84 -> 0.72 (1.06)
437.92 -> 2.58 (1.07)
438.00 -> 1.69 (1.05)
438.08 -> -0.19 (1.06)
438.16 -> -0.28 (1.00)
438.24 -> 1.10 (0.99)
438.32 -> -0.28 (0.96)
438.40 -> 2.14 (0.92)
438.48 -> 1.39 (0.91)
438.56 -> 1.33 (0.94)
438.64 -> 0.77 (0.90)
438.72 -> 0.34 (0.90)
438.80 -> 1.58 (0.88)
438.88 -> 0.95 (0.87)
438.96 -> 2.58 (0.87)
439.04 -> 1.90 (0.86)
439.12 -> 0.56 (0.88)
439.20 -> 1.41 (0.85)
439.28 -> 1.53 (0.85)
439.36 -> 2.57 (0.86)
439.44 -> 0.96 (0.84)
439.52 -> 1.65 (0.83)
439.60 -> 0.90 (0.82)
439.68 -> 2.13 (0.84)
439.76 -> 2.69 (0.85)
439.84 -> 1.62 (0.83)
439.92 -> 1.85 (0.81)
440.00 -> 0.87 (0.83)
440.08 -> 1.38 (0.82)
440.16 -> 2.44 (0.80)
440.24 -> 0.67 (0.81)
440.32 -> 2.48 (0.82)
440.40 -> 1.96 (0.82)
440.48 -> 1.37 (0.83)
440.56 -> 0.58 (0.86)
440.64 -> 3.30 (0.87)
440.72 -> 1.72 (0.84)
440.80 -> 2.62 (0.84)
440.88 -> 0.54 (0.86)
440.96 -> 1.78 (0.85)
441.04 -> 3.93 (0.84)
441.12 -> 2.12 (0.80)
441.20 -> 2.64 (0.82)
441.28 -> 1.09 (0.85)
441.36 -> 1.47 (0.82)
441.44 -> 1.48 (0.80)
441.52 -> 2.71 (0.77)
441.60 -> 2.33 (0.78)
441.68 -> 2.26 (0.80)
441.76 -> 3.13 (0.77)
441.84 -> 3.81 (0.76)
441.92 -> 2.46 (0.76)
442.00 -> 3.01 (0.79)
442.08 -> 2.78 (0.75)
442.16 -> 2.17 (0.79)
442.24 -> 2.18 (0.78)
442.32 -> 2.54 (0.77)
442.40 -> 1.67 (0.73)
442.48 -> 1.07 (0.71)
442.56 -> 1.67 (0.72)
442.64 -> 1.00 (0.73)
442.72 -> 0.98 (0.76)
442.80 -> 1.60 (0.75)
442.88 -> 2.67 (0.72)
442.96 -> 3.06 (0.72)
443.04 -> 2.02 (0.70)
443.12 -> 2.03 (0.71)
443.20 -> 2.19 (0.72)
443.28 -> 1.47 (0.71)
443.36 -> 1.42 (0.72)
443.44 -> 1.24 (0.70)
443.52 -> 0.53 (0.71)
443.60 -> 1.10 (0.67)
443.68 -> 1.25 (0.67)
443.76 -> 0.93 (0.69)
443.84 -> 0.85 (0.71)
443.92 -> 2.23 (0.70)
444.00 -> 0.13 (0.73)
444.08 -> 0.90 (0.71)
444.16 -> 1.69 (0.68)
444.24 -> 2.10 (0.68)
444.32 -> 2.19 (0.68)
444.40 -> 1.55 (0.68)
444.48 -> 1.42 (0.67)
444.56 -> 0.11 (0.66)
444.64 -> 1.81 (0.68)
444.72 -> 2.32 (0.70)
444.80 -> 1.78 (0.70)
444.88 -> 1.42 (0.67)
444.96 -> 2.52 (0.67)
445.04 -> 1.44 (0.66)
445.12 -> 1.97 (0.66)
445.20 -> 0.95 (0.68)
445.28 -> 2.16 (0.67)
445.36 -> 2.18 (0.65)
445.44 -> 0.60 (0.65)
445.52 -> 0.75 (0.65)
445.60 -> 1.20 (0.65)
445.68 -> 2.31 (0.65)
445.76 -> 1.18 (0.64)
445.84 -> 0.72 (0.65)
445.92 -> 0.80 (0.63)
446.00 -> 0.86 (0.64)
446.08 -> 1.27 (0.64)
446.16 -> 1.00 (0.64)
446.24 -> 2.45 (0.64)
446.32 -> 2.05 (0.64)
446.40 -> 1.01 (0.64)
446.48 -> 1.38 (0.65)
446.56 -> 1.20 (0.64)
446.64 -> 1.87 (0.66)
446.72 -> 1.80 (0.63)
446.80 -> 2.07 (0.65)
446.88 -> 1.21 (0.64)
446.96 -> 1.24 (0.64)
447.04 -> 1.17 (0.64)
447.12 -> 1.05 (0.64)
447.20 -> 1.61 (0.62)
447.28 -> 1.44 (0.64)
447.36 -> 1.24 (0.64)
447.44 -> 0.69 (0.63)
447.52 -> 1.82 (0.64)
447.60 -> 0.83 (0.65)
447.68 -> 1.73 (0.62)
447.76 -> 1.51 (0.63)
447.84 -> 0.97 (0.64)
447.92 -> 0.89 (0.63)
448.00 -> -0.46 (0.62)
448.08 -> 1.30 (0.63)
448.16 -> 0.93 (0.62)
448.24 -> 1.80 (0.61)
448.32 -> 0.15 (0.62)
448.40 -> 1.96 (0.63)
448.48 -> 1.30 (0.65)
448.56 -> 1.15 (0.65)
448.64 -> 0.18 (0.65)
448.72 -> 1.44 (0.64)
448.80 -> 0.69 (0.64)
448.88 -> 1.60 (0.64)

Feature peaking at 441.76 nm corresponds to C III]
